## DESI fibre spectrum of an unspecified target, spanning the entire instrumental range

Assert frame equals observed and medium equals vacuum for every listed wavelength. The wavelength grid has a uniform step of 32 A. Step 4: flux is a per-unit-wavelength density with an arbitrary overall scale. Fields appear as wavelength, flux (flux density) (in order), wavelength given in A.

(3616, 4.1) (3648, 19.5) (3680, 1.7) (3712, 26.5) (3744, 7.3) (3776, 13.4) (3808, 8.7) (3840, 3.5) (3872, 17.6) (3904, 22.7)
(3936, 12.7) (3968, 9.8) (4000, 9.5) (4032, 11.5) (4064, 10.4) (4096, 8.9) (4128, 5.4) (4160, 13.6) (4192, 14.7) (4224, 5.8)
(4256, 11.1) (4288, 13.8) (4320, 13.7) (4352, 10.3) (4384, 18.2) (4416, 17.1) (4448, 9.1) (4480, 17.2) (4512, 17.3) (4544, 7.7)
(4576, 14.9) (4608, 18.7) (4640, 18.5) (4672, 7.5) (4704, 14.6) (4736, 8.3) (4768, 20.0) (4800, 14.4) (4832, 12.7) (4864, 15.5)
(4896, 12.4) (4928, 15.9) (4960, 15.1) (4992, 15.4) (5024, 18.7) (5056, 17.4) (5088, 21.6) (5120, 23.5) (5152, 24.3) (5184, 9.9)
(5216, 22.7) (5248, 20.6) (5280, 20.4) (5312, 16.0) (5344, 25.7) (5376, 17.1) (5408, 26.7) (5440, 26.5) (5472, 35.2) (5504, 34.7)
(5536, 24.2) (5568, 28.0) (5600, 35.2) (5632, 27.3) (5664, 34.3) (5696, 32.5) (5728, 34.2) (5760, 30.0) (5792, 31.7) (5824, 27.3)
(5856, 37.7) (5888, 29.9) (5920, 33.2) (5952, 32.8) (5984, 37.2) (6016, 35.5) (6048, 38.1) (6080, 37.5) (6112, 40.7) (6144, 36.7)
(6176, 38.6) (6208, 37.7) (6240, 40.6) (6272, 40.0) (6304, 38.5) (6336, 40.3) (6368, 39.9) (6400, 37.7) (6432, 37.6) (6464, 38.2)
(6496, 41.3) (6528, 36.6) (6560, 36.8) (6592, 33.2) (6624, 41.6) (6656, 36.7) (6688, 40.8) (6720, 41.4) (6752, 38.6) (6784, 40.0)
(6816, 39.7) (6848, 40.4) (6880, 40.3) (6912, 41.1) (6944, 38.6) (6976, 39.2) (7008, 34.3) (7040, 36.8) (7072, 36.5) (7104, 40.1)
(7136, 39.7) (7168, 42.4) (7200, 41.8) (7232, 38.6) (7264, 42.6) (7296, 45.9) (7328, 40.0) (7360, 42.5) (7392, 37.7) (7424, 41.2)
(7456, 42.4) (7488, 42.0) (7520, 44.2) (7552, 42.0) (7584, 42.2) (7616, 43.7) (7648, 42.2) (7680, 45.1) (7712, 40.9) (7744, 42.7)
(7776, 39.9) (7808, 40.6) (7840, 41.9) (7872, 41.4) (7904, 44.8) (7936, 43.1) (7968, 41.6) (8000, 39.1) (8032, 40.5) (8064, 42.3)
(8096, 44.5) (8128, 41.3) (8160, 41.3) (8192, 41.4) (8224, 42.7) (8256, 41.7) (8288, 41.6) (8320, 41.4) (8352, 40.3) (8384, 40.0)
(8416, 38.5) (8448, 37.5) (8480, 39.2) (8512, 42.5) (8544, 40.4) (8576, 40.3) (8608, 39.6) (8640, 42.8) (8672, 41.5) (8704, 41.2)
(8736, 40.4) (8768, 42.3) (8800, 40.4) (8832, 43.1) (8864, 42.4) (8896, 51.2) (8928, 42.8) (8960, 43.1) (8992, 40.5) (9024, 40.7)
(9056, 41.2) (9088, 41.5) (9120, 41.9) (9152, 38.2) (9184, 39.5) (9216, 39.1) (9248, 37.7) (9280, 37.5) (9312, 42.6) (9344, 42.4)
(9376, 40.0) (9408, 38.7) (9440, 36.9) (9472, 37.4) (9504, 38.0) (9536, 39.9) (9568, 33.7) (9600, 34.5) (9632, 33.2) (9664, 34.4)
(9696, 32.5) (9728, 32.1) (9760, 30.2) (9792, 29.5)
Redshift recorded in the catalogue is 0.353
